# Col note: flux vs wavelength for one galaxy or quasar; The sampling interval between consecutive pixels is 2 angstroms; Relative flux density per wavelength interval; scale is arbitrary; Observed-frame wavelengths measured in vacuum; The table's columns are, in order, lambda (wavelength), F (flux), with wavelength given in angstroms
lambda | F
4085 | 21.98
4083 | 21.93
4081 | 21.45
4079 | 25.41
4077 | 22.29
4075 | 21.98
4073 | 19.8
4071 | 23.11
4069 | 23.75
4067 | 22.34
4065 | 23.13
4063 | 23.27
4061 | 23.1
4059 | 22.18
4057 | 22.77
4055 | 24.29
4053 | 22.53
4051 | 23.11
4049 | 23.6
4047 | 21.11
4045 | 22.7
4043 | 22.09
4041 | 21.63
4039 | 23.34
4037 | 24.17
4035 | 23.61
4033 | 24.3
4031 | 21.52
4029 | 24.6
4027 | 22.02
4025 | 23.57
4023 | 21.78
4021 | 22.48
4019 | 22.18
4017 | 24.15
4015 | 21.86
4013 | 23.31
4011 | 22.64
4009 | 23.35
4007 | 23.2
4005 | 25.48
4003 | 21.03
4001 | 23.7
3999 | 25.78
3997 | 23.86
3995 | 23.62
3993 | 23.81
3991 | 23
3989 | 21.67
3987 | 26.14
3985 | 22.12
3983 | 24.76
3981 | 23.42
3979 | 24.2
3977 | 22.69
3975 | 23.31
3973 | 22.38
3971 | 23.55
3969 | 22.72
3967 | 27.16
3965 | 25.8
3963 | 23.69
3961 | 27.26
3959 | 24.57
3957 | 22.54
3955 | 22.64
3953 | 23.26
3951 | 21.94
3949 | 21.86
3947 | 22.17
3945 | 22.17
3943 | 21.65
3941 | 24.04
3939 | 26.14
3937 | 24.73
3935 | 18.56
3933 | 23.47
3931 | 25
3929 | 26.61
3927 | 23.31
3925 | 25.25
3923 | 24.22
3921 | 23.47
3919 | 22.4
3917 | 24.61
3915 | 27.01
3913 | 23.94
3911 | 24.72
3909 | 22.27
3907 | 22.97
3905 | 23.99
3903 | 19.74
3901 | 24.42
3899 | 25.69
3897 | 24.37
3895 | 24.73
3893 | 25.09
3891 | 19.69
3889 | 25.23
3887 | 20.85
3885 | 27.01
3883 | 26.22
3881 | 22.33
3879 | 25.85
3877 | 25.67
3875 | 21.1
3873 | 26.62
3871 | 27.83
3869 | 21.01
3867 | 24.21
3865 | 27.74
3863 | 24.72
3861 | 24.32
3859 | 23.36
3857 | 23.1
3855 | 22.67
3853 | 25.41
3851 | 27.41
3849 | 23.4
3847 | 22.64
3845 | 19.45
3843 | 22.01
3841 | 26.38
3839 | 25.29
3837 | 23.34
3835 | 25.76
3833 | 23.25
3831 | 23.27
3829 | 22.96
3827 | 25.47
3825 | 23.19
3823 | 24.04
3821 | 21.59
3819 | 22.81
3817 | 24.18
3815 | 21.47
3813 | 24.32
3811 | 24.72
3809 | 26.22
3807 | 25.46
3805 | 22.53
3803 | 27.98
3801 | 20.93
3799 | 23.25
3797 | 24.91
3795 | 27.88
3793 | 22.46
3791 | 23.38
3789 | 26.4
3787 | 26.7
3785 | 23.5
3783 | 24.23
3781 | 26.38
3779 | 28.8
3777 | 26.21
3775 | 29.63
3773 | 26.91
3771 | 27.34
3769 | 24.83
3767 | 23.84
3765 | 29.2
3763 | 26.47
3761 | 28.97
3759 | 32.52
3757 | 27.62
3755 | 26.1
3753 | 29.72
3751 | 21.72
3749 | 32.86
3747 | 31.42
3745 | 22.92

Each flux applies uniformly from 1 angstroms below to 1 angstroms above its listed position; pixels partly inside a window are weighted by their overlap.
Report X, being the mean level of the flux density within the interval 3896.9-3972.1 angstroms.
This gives 23.8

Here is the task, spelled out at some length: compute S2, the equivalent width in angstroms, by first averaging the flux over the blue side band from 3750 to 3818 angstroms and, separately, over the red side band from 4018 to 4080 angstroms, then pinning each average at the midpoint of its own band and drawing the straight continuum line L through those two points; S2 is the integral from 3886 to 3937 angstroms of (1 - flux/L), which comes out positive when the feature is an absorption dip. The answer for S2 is 1.42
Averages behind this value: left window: 25.8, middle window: 23.7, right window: 22.8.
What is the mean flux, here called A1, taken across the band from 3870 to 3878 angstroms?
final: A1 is 25.3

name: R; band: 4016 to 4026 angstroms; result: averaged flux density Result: 22.8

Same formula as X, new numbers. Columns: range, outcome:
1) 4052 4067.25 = 23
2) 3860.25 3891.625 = 24.5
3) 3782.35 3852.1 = 24.1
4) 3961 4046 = 23.4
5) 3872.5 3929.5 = 24.1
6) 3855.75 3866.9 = 24.6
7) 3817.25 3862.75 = 23.7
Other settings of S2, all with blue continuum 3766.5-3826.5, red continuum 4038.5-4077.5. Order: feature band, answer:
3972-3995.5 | -0.2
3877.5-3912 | 0.2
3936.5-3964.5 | 0.1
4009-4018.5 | 0.0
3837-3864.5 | 0.6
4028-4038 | -0.4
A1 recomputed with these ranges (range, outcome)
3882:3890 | 24.8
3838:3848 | 23.2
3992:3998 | 23.8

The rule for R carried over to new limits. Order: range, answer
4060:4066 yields 23.2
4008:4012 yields 23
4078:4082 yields 23.4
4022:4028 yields 22.5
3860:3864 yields 24.5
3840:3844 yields 24.2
